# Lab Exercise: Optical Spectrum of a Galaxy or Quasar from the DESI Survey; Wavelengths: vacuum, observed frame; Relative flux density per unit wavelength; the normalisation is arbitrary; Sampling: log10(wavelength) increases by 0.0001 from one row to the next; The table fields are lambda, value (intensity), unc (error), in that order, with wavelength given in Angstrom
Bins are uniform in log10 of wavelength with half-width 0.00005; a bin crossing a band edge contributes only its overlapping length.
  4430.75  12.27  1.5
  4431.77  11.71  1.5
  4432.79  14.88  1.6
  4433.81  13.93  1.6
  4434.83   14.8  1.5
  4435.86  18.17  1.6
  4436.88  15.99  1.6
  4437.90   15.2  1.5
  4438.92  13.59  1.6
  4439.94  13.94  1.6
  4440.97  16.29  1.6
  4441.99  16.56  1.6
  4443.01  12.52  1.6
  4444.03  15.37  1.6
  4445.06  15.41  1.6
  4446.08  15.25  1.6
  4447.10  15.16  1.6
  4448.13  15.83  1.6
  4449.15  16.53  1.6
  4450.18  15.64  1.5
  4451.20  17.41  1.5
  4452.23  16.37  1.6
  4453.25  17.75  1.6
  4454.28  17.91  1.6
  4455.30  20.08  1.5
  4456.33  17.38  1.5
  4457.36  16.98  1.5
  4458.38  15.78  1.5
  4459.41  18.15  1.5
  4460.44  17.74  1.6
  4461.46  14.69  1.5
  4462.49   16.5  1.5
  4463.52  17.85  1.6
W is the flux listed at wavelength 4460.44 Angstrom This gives 17.74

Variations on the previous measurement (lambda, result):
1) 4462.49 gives 16.5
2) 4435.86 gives 18.17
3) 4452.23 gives 16.37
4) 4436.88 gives 15.99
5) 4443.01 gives 12.52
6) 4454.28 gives 17.91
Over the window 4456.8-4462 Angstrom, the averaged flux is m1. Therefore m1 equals 16.7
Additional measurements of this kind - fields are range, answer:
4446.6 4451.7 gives 16.1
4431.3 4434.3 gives 13.5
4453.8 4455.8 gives 19.1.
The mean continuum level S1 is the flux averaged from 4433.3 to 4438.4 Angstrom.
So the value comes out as 15.6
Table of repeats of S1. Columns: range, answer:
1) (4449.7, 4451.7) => 16.6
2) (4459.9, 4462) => 16.3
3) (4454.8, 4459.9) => 17.6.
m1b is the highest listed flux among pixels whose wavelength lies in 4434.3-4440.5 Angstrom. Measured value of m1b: 18.17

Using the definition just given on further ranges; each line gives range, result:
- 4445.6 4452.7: 17.41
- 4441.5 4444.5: 16.56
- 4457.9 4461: 18.15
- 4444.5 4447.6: 15.41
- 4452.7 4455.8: 20.08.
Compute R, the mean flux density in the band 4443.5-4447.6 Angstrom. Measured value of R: 15.3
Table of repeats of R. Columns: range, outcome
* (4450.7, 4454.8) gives 17.4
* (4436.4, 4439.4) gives 14.9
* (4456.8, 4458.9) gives 16.4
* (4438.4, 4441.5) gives 14.6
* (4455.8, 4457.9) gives 17.2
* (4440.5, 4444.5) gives 15.2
